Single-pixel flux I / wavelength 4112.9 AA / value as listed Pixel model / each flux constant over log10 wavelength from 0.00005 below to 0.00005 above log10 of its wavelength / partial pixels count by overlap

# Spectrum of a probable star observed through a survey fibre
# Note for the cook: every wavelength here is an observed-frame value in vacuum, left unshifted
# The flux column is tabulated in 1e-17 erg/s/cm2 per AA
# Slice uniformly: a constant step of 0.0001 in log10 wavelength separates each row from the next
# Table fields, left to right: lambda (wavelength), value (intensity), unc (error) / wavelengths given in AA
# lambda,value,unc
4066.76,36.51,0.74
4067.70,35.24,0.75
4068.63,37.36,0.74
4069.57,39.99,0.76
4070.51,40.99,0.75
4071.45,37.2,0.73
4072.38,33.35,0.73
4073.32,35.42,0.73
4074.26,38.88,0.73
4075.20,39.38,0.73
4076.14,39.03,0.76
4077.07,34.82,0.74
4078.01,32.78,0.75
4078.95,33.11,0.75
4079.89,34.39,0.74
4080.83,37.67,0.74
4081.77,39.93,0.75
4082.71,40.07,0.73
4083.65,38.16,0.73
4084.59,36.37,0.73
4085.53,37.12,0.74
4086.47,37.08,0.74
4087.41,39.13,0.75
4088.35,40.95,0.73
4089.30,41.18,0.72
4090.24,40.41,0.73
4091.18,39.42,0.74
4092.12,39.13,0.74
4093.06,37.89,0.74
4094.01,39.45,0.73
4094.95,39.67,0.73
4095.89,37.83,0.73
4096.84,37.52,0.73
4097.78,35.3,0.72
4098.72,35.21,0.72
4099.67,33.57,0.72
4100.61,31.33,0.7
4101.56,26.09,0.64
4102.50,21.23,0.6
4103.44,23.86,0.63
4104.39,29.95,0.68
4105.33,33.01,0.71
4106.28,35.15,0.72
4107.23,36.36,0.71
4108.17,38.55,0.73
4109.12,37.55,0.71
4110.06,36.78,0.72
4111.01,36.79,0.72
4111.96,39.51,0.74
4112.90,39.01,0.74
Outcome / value 39.01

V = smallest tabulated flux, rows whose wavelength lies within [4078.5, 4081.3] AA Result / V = 33.11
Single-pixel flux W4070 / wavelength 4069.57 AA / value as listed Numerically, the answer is 39.99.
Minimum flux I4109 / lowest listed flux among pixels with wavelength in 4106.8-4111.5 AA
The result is 36.36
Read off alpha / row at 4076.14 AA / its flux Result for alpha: 39.03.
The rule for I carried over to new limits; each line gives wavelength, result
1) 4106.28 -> 35.15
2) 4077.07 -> 34.82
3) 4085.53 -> 37.12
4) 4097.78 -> 35.3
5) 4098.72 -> 35.21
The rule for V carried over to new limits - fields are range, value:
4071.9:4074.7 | 33.35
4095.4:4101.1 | 31.33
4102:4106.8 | 21.23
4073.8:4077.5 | 34.82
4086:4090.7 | 37.08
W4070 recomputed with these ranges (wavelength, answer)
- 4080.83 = 37.67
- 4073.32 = 35.42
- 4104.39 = 29.95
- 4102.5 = 21.23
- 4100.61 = 31.33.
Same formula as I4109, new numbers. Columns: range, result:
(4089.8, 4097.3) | 37.52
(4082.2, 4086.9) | 36.37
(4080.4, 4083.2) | 37.67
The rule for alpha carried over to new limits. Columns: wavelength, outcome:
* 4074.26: 38.88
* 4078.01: 32.78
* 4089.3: 41.18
